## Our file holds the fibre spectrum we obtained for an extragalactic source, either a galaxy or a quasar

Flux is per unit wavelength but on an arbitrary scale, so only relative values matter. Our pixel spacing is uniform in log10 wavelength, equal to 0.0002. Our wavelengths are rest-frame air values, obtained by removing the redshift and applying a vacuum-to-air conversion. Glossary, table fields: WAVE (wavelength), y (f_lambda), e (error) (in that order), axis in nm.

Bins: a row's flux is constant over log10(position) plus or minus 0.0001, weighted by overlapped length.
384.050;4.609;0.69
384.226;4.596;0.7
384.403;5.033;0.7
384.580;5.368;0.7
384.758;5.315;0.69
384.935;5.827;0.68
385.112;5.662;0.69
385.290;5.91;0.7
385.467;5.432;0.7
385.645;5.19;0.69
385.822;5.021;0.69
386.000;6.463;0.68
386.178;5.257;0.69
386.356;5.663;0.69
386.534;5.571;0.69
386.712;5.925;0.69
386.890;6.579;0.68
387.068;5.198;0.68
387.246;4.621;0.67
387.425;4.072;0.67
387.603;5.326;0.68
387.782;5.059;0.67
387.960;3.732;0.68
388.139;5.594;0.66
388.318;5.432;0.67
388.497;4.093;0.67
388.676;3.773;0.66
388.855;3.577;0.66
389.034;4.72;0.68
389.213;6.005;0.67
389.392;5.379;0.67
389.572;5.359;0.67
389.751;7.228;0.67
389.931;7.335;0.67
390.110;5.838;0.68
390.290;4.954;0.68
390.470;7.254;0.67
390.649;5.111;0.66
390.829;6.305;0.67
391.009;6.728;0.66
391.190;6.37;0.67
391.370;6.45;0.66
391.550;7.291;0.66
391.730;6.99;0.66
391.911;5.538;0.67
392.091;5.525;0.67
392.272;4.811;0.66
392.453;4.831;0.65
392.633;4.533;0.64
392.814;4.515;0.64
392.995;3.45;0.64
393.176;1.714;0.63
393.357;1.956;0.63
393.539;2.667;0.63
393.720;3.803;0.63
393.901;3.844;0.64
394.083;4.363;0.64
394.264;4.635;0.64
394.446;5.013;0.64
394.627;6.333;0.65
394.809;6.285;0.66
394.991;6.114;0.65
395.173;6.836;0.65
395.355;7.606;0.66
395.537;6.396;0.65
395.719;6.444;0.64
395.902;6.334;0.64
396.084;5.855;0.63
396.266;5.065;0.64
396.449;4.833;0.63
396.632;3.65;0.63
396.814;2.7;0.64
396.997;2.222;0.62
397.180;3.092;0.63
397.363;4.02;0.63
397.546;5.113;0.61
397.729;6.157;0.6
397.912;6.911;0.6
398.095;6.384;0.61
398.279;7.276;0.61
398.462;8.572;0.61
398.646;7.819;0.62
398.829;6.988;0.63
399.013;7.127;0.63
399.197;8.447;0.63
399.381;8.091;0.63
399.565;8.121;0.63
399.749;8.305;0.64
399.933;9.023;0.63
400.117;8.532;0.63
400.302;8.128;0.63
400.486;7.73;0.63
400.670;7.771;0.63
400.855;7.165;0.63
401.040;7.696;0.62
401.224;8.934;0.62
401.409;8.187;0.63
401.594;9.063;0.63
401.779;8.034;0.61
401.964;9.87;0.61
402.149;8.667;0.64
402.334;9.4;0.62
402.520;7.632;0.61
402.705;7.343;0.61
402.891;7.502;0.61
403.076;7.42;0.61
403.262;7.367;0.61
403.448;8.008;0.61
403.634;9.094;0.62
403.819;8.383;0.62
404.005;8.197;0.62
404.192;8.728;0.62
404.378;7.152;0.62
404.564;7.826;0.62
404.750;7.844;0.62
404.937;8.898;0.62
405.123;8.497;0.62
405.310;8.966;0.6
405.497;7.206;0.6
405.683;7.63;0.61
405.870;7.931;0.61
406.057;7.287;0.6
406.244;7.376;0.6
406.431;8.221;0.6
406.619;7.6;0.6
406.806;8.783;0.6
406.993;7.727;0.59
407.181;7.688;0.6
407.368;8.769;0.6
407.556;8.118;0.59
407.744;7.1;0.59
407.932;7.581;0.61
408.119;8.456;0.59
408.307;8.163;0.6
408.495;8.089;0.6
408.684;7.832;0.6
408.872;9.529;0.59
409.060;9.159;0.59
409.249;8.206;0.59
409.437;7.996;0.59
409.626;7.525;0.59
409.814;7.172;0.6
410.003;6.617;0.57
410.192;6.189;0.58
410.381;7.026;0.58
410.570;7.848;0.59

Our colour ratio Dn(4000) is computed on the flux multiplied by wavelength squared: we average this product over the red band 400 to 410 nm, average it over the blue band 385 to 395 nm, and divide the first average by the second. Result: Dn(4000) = 1.67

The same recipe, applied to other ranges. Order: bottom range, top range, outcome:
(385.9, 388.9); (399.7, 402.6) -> 1.77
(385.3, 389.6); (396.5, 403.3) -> 1.49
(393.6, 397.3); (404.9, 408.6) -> 1.68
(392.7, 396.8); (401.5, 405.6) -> 1.77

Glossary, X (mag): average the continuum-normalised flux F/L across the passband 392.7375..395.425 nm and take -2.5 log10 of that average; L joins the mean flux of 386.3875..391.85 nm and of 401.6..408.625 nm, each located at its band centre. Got 0.36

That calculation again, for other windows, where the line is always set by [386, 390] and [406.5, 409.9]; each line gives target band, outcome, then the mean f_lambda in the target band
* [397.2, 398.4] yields 0.13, 5.87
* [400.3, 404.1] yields -0.13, 8.17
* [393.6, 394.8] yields 0.28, 4.73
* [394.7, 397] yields 0.15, 5.54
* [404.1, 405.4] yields -0.09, 8.27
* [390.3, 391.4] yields -0.11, 6.26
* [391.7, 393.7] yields 0.39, 4.13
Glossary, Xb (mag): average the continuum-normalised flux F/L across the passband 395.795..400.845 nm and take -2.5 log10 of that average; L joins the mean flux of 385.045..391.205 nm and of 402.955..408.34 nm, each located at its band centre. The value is 0.08 mag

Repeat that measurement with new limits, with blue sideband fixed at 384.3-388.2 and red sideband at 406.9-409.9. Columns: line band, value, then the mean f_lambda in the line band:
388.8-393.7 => 0.13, 5.26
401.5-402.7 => -0.19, 8.67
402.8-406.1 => -0.06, 8.01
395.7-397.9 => 0.39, 4.65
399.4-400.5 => -0.18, 8.33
